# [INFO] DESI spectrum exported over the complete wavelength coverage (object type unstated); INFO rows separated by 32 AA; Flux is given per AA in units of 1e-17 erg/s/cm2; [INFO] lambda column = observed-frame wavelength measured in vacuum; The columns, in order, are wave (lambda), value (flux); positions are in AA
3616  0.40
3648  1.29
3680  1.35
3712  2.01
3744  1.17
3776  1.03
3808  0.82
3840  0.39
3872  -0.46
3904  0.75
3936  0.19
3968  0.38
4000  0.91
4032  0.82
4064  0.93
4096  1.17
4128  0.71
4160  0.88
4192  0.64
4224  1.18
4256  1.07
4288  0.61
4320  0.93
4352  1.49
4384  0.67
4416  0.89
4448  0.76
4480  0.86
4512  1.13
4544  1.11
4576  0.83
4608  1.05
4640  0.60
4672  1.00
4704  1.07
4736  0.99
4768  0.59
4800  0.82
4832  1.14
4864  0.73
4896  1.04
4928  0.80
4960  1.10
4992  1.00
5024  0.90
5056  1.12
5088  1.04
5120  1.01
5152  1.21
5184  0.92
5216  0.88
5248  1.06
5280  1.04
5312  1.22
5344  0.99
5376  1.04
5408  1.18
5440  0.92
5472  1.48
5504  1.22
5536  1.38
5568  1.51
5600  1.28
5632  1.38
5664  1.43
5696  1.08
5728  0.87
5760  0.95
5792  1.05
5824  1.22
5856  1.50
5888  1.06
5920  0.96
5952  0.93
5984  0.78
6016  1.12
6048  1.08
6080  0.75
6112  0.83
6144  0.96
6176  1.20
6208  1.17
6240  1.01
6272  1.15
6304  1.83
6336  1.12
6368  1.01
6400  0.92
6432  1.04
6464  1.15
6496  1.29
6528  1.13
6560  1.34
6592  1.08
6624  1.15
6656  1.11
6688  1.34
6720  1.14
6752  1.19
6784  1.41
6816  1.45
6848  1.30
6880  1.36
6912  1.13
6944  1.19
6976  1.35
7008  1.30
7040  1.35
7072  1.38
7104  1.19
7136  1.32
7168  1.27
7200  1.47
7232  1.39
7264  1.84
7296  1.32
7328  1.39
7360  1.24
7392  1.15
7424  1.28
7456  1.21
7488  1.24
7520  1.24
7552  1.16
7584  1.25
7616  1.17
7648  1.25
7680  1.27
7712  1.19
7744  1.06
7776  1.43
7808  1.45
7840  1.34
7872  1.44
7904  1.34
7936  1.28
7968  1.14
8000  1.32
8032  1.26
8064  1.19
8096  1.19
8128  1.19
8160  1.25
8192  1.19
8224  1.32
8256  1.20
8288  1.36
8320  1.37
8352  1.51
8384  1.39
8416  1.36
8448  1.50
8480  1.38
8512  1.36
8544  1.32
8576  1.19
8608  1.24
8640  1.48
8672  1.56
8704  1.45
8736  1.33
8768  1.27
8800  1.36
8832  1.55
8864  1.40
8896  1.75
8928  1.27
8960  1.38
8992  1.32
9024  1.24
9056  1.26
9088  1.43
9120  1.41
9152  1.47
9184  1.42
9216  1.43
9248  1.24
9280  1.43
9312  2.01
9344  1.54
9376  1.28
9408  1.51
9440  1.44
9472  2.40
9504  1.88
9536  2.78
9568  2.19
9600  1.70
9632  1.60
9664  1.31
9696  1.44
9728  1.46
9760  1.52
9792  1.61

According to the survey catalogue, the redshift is 0.45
